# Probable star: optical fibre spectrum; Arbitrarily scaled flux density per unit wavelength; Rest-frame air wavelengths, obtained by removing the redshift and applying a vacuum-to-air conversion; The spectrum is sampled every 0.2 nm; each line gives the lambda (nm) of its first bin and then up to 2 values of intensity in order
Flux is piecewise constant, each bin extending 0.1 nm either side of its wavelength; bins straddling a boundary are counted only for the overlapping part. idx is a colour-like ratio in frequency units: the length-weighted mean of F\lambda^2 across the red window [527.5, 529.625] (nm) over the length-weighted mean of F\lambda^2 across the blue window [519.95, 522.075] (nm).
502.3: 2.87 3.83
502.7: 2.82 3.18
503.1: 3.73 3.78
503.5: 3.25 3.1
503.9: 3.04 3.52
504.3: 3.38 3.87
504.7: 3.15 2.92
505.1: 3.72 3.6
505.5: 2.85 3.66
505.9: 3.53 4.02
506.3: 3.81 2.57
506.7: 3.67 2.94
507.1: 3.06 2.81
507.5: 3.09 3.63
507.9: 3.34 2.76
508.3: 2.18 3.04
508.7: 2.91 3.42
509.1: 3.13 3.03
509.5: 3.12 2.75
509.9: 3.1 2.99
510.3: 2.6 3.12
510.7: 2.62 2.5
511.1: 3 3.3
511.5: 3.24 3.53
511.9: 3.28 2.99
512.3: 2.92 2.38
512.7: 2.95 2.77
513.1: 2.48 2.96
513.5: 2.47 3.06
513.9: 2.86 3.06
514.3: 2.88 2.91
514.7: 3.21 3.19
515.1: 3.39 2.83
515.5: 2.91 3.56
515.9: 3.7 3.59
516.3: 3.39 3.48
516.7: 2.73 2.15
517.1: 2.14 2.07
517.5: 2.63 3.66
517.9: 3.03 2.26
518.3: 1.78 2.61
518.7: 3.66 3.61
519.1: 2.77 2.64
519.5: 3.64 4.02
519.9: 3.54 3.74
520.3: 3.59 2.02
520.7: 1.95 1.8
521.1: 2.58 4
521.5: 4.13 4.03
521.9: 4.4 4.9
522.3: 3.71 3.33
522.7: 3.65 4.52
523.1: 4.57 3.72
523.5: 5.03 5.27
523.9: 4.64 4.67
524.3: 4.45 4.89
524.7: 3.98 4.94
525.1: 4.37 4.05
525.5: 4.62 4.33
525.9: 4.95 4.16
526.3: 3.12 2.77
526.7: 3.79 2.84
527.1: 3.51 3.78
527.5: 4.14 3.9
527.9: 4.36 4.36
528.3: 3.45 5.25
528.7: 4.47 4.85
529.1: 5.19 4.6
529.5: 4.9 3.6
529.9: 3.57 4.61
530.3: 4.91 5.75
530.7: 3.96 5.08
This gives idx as 1.4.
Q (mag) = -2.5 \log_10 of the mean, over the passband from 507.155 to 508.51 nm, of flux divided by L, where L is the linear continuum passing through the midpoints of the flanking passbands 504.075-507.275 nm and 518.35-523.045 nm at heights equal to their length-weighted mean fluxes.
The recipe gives 0.14 mag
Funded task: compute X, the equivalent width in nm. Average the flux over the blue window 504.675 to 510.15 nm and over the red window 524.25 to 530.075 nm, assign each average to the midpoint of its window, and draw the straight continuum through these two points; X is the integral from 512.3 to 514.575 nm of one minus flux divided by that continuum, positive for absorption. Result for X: 0.44 nm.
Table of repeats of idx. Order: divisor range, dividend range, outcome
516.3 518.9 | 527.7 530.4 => 1.69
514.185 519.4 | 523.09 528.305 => 1.46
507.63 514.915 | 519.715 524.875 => 1.38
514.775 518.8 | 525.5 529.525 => 1.47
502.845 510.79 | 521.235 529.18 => 1.42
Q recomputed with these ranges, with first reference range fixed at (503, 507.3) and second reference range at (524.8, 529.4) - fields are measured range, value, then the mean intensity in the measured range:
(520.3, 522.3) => 0.18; 3.35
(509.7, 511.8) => 0.20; 2.99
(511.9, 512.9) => 0.26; 2.85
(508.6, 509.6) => 0.13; 3.12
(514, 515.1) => 0.20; 3.08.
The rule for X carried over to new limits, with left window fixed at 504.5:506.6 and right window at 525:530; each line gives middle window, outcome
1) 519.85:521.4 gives 0.40 nm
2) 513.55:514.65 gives 0.22 nm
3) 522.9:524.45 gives -0.24 nm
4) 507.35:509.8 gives 0.33 nm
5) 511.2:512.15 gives 0.08 nm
